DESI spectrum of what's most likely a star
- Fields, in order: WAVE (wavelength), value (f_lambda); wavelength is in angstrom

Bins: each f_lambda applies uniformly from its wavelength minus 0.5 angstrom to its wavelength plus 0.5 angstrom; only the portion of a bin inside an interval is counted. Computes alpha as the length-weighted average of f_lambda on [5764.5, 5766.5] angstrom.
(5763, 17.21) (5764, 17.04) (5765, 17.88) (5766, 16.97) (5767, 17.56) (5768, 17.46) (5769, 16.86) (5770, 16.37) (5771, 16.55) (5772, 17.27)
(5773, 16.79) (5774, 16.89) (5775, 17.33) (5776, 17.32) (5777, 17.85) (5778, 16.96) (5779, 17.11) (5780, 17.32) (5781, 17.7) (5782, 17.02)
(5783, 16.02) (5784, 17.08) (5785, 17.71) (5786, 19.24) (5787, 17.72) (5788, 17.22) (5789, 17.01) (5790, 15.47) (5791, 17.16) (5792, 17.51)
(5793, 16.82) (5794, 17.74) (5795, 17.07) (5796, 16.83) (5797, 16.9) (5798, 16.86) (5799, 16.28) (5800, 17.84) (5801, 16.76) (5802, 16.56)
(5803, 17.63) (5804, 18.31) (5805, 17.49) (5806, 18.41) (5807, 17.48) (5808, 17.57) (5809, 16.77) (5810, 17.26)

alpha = 17.4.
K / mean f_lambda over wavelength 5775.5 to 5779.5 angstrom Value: 17.3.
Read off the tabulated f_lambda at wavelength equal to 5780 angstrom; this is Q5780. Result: 17.32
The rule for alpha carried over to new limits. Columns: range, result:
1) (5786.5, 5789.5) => 17.3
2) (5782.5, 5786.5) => 17.5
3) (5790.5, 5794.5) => 17.3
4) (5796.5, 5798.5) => 16.9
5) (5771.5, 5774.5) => 17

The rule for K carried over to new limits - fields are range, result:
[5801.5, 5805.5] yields 17.5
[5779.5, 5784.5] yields 17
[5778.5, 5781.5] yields 17.4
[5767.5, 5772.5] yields 16.9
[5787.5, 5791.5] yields 16.7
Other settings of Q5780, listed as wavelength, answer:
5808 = 17.57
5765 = 17.88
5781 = 17.7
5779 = 17.11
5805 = 17.49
